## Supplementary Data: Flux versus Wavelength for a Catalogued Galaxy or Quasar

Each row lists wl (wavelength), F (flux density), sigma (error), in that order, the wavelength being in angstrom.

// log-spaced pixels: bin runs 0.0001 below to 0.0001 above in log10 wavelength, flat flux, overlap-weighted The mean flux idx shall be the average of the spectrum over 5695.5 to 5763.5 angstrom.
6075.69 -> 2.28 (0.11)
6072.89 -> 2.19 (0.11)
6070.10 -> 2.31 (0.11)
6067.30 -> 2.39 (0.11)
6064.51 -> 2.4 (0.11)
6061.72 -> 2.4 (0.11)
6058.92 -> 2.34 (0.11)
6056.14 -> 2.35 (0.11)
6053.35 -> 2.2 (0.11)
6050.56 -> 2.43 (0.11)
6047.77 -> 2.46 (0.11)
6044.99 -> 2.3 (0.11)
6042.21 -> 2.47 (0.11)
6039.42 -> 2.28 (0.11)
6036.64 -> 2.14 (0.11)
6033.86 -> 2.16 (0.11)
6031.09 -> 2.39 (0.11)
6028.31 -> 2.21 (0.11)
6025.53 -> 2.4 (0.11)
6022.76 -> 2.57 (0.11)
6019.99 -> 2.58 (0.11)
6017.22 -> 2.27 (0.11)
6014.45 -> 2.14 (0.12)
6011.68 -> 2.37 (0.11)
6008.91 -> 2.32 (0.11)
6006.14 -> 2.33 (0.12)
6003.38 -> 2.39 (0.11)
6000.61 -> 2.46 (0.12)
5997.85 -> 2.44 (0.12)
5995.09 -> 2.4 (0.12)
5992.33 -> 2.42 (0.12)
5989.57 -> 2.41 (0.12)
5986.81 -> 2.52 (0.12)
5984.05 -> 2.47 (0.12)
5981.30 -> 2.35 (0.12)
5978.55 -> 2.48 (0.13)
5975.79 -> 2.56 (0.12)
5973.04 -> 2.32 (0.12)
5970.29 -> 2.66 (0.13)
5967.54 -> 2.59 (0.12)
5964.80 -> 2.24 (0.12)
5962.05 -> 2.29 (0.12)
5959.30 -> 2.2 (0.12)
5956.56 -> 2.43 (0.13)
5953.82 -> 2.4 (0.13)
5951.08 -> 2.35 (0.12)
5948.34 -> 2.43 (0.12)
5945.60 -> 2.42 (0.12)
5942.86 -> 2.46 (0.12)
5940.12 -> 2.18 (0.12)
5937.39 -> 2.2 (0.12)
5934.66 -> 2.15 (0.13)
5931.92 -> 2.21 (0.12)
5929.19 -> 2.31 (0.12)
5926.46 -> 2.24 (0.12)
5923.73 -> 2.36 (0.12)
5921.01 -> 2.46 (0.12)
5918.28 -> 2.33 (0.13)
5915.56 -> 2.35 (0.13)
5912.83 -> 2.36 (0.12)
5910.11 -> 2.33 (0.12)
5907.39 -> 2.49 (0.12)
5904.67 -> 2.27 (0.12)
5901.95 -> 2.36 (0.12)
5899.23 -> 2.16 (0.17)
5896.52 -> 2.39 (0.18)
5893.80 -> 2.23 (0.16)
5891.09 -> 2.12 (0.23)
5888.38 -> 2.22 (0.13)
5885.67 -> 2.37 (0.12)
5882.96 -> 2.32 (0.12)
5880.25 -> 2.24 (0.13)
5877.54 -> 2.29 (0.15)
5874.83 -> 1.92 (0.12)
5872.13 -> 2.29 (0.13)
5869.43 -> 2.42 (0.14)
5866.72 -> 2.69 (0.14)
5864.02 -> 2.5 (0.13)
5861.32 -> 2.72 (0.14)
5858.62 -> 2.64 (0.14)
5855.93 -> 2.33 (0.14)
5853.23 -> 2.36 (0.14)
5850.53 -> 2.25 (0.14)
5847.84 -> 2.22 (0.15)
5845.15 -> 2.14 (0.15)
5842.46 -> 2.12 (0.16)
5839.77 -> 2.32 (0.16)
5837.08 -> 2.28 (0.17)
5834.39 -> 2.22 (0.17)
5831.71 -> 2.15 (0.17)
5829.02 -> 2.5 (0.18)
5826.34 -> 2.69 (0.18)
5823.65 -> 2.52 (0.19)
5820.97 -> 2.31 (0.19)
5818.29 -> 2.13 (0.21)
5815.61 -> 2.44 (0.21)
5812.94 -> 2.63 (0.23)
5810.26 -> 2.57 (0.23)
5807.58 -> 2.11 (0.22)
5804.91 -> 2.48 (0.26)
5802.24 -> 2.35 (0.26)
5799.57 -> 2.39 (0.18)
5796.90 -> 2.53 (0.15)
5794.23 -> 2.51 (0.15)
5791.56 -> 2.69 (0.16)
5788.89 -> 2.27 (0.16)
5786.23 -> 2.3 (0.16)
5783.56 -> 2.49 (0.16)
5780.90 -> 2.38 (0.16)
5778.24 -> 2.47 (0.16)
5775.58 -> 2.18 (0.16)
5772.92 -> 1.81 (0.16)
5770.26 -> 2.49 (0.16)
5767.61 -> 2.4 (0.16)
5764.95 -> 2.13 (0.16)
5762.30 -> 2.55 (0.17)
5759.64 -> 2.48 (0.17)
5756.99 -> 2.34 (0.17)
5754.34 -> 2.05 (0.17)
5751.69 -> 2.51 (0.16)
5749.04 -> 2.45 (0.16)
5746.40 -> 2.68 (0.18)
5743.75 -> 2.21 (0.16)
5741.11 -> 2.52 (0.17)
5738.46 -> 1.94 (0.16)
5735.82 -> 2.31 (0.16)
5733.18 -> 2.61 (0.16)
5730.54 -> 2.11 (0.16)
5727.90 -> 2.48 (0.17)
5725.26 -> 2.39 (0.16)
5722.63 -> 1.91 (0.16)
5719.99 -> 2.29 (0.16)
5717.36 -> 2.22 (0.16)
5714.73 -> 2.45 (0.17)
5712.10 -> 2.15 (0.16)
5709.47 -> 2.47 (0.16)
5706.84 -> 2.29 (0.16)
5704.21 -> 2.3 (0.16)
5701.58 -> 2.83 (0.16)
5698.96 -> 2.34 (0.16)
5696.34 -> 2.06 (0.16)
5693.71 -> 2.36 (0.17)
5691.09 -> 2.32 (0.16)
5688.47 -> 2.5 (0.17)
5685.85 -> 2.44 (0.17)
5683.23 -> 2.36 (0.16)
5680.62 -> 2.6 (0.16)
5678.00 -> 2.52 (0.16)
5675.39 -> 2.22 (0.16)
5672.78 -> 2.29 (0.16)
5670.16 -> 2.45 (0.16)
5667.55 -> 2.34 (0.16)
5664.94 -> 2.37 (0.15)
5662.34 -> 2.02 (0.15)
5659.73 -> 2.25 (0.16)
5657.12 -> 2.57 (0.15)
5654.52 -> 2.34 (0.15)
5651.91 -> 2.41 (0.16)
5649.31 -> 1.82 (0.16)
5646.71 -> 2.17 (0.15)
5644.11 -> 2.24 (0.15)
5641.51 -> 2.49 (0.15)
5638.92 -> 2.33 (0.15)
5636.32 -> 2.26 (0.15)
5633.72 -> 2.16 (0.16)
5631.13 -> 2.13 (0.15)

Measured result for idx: 2.35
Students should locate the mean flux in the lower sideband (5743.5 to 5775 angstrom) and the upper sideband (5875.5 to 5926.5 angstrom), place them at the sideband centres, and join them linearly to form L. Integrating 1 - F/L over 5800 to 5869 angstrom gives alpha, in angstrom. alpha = -1.9 angstrom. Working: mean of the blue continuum 2.34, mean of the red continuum 2.31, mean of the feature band 2.39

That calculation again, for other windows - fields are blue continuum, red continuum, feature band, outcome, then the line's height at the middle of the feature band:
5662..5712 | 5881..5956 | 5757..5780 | 0.4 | 2.35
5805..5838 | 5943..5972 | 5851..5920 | 1.3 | 2.39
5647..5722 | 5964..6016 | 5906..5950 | 1.3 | 2.4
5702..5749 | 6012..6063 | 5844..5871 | -1.1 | 2.33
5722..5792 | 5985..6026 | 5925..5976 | 0.9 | 2.39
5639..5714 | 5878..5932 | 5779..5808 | -1.2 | 2.32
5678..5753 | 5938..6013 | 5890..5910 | 0.8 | 2.39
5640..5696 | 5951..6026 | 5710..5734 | 0.6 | 2.35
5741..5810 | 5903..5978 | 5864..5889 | 0.5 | 2.36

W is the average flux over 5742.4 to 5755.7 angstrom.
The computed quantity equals 2.38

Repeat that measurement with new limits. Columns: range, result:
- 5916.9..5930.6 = 2.34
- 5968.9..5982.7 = 2.47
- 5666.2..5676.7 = 2.33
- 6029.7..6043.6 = 2.29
